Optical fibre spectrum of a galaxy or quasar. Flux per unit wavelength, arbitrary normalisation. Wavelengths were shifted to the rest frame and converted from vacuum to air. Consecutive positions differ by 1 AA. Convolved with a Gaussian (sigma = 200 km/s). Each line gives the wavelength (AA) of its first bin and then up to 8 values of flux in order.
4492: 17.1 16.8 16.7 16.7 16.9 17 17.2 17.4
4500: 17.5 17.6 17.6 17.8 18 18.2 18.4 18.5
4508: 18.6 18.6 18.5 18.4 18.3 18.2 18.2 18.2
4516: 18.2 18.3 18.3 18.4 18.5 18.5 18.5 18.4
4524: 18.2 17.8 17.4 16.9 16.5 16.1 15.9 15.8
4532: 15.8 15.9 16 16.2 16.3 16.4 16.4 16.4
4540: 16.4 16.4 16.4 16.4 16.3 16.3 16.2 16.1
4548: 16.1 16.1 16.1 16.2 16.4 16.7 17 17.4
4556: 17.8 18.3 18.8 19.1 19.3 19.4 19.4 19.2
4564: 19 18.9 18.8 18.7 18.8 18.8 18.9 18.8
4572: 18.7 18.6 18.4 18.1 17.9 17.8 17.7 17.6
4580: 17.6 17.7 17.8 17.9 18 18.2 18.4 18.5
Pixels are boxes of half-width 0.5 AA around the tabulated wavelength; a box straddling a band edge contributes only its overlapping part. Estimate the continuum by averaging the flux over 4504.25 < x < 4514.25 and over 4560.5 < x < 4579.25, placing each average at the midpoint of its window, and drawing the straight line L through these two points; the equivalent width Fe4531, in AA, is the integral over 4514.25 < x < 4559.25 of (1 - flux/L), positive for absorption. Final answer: 3.6 AA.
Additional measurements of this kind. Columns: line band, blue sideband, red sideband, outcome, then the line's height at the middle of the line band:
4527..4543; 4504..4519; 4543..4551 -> 0.6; 16.9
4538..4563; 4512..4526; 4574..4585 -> 1.2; 18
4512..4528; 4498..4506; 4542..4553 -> -0.9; 17.1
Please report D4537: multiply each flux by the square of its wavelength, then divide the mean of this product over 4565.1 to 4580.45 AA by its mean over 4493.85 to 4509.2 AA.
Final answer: 1.07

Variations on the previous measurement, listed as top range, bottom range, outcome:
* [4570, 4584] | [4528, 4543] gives 1.14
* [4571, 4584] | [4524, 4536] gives 1.12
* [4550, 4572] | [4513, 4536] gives 1.07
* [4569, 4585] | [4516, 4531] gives 1.05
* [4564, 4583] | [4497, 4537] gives 1.07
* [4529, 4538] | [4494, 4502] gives 0.95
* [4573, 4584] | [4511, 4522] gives 1.00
